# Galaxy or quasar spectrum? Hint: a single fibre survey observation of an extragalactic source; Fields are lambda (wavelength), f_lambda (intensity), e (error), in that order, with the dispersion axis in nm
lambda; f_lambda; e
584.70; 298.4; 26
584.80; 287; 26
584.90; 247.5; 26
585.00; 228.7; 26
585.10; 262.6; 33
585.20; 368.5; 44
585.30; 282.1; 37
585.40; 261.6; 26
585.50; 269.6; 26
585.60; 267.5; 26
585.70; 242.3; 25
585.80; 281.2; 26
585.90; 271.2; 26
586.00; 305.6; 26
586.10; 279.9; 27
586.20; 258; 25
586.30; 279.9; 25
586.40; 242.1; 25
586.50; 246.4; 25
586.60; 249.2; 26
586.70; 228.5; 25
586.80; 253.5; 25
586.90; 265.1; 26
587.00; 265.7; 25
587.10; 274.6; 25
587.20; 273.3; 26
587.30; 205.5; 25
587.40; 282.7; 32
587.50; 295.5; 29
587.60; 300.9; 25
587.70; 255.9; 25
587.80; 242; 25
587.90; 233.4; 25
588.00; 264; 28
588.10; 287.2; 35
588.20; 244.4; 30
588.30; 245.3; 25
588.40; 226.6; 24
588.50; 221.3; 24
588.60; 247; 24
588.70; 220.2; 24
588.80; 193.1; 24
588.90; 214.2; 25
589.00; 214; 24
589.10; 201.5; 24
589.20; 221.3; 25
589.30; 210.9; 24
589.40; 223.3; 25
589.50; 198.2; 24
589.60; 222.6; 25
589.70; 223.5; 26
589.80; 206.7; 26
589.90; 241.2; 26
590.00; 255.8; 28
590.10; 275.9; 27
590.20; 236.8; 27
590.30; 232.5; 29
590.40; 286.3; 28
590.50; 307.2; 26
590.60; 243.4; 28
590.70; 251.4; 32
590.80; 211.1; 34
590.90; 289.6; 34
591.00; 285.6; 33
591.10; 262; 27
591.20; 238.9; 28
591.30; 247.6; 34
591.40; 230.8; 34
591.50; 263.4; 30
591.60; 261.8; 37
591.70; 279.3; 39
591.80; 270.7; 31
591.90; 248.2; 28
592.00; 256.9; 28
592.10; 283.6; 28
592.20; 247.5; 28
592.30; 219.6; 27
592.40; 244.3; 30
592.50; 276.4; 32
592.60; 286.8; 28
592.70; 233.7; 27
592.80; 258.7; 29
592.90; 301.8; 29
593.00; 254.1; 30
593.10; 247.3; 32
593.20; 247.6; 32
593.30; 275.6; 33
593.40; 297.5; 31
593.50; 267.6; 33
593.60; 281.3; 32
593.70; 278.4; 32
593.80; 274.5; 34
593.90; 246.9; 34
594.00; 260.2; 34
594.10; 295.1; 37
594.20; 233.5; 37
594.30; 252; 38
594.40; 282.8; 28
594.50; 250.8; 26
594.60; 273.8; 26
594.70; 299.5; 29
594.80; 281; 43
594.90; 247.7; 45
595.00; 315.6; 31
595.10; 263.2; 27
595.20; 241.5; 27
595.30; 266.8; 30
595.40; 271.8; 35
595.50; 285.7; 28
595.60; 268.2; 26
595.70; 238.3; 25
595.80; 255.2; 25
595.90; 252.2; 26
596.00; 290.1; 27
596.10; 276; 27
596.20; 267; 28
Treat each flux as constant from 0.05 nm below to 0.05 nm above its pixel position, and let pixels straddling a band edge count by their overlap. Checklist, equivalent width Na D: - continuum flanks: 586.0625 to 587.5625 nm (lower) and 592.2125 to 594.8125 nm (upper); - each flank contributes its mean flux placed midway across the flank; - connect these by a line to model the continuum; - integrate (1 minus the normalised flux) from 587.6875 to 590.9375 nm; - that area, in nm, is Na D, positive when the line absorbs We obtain 0.308 nm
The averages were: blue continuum 260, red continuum 266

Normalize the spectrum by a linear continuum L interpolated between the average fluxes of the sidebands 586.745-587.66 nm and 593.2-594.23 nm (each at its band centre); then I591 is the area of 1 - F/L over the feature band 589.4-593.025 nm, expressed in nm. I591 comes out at 0.22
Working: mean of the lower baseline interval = 268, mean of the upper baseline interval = 271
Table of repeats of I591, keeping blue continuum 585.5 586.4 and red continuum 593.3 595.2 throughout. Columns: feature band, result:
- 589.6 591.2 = 0.112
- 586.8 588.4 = 0.061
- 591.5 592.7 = 0.049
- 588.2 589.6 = 0.269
